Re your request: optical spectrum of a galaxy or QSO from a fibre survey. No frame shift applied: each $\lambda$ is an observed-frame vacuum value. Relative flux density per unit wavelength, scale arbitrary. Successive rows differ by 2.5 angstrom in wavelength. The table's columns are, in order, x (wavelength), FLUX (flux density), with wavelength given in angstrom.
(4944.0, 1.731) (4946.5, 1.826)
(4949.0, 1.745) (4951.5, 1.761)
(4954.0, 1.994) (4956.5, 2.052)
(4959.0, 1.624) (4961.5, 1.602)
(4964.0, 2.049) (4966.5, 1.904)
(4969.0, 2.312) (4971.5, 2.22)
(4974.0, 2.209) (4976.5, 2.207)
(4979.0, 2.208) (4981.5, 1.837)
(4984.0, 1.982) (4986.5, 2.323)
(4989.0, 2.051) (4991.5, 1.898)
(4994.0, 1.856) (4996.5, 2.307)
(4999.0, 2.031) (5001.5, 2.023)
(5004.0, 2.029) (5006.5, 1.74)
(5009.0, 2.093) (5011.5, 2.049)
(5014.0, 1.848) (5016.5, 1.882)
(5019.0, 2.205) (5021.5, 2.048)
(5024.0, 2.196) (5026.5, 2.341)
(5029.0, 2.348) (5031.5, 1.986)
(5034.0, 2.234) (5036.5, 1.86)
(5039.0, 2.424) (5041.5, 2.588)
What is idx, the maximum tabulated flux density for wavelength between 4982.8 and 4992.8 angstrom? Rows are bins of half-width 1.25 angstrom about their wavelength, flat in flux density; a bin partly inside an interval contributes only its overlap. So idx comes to 2.323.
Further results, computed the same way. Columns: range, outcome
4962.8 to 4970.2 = 2.312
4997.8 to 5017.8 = 2.093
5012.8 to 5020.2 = 2.205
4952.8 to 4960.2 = 2.052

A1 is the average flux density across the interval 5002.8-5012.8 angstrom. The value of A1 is 1.98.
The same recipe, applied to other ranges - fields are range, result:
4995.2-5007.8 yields 2.03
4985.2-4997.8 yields 2.09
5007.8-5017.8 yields 1.97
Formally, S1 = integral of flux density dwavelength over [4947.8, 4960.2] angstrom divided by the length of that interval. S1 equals 1.84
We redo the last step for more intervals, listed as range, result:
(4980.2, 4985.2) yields 1.91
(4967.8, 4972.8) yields 2.26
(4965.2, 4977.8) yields 2.17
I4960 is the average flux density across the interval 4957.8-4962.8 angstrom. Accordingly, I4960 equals 1.62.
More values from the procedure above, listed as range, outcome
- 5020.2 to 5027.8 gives 2.2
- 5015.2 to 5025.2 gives 2.08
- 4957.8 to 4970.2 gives 1.9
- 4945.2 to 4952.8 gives 1.78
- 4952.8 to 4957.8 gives 2.02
